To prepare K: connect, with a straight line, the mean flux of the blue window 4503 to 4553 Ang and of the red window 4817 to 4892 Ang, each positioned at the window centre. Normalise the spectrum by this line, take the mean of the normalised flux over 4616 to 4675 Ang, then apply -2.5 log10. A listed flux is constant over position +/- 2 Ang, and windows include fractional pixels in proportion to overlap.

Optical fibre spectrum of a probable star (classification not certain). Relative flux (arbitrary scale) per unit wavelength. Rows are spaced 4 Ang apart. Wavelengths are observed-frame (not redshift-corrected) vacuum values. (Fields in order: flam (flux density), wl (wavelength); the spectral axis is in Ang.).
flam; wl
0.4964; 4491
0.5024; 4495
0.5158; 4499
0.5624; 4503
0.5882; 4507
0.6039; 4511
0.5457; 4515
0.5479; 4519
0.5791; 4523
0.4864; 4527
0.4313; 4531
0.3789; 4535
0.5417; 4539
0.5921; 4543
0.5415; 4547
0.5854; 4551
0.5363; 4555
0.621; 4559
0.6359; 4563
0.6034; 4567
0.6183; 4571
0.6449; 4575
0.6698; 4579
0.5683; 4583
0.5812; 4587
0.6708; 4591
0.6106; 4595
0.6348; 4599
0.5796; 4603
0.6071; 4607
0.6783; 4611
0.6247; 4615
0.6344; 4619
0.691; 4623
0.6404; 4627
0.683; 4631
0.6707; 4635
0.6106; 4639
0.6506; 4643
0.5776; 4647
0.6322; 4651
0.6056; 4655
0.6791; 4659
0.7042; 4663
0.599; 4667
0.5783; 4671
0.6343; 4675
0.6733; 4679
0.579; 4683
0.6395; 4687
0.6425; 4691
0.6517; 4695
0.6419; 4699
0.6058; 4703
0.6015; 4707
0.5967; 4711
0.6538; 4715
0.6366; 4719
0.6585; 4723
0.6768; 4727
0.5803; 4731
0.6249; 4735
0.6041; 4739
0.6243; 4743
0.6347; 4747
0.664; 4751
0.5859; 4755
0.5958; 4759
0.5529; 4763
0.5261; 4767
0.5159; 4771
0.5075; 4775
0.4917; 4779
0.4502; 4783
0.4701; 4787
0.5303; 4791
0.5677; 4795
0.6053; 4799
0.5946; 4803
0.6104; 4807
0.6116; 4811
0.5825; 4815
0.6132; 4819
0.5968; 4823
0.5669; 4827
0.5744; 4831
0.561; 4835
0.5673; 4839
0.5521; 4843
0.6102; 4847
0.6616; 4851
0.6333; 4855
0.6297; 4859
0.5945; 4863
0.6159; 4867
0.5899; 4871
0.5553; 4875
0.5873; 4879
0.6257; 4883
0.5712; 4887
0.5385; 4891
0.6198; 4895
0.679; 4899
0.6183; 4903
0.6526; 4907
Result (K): -0.15 mag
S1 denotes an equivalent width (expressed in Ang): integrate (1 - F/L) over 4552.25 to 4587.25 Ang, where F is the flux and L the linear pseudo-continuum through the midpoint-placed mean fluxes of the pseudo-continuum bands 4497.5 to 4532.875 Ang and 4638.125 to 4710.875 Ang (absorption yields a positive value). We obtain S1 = -2.4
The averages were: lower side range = 0.541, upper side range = 0.628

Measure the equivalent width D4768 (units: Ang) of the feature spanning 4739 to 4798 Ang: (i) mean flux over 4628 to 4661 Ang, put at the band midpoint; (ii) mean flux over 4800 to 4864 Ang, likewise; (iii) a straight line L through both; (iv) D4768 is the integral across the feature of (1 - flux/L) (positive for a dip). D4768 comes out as 5.6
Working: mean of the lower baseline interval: 0.639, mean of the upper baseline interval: 0.598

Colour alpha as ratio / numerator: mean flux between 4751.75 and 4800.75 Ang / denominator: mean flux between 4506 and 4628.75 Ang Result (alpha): 0.91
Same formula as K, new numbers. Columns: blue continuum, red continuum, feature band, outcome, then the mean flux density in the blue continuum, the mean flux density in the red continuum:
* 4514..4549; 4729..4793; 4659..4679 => -0.18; 0.515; 0.56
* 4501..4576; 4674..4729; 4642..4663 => -0.04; 0.559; 0.635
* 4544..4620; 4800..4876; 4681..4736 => -0.04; 0.612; 0.597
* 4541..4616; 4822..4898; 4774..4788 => 0.24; 0.611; 0.593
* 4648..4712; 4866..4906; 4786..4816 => 0.07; 0.629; 0.601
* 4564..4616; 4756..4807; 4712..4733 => -0.14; 0.623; 0.538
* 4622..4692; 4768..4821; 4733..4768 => -0.05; 0.638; 0.55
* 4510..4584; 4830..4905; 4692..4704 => -0.10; 0.564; 0.6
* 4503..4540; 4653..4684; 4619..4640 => -0.09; 0.524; 0.633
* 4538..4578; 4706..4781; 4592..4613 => -0.05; 0.595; 0.596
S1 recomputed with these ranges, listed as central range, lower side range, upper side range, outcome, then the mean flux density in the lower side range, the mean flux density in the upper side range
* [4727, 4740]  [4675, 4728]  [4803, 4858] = 0.22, 0.634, 0.596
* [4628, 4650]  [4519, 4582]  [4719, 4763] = -1.76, 0.564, 0.622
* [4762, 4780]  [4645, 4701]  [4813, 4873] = 2.74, 0.631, 0.597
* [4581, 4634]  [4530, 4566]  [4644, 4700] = -4.06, 0.545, 0.631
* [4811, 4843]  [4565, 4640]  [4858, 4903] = 1.40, 0.633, 0.601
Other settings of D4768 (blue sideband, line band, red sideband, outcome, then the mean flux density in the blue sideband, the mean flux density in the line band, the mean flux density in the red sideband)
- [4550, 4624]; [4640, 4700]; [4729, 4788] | -4.0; 0.62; 0.632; 0.563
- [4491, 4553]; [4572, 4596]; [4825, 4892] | -3.6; 0.532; 0.625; 0.591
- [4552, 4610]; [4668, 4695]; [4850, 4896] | -0.7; 0.614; 0.626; 0.6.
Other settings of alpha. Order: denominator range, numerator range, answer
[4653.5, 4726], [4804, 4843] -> 0.92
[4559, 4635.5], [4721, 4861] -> 0.92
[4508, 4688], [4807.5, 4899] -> 0.99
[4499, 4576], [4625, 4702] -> 1.14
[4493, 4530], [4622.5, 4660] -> 1.18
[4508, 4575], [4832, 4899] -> 1.07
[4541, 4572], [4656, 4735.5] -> 1.07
